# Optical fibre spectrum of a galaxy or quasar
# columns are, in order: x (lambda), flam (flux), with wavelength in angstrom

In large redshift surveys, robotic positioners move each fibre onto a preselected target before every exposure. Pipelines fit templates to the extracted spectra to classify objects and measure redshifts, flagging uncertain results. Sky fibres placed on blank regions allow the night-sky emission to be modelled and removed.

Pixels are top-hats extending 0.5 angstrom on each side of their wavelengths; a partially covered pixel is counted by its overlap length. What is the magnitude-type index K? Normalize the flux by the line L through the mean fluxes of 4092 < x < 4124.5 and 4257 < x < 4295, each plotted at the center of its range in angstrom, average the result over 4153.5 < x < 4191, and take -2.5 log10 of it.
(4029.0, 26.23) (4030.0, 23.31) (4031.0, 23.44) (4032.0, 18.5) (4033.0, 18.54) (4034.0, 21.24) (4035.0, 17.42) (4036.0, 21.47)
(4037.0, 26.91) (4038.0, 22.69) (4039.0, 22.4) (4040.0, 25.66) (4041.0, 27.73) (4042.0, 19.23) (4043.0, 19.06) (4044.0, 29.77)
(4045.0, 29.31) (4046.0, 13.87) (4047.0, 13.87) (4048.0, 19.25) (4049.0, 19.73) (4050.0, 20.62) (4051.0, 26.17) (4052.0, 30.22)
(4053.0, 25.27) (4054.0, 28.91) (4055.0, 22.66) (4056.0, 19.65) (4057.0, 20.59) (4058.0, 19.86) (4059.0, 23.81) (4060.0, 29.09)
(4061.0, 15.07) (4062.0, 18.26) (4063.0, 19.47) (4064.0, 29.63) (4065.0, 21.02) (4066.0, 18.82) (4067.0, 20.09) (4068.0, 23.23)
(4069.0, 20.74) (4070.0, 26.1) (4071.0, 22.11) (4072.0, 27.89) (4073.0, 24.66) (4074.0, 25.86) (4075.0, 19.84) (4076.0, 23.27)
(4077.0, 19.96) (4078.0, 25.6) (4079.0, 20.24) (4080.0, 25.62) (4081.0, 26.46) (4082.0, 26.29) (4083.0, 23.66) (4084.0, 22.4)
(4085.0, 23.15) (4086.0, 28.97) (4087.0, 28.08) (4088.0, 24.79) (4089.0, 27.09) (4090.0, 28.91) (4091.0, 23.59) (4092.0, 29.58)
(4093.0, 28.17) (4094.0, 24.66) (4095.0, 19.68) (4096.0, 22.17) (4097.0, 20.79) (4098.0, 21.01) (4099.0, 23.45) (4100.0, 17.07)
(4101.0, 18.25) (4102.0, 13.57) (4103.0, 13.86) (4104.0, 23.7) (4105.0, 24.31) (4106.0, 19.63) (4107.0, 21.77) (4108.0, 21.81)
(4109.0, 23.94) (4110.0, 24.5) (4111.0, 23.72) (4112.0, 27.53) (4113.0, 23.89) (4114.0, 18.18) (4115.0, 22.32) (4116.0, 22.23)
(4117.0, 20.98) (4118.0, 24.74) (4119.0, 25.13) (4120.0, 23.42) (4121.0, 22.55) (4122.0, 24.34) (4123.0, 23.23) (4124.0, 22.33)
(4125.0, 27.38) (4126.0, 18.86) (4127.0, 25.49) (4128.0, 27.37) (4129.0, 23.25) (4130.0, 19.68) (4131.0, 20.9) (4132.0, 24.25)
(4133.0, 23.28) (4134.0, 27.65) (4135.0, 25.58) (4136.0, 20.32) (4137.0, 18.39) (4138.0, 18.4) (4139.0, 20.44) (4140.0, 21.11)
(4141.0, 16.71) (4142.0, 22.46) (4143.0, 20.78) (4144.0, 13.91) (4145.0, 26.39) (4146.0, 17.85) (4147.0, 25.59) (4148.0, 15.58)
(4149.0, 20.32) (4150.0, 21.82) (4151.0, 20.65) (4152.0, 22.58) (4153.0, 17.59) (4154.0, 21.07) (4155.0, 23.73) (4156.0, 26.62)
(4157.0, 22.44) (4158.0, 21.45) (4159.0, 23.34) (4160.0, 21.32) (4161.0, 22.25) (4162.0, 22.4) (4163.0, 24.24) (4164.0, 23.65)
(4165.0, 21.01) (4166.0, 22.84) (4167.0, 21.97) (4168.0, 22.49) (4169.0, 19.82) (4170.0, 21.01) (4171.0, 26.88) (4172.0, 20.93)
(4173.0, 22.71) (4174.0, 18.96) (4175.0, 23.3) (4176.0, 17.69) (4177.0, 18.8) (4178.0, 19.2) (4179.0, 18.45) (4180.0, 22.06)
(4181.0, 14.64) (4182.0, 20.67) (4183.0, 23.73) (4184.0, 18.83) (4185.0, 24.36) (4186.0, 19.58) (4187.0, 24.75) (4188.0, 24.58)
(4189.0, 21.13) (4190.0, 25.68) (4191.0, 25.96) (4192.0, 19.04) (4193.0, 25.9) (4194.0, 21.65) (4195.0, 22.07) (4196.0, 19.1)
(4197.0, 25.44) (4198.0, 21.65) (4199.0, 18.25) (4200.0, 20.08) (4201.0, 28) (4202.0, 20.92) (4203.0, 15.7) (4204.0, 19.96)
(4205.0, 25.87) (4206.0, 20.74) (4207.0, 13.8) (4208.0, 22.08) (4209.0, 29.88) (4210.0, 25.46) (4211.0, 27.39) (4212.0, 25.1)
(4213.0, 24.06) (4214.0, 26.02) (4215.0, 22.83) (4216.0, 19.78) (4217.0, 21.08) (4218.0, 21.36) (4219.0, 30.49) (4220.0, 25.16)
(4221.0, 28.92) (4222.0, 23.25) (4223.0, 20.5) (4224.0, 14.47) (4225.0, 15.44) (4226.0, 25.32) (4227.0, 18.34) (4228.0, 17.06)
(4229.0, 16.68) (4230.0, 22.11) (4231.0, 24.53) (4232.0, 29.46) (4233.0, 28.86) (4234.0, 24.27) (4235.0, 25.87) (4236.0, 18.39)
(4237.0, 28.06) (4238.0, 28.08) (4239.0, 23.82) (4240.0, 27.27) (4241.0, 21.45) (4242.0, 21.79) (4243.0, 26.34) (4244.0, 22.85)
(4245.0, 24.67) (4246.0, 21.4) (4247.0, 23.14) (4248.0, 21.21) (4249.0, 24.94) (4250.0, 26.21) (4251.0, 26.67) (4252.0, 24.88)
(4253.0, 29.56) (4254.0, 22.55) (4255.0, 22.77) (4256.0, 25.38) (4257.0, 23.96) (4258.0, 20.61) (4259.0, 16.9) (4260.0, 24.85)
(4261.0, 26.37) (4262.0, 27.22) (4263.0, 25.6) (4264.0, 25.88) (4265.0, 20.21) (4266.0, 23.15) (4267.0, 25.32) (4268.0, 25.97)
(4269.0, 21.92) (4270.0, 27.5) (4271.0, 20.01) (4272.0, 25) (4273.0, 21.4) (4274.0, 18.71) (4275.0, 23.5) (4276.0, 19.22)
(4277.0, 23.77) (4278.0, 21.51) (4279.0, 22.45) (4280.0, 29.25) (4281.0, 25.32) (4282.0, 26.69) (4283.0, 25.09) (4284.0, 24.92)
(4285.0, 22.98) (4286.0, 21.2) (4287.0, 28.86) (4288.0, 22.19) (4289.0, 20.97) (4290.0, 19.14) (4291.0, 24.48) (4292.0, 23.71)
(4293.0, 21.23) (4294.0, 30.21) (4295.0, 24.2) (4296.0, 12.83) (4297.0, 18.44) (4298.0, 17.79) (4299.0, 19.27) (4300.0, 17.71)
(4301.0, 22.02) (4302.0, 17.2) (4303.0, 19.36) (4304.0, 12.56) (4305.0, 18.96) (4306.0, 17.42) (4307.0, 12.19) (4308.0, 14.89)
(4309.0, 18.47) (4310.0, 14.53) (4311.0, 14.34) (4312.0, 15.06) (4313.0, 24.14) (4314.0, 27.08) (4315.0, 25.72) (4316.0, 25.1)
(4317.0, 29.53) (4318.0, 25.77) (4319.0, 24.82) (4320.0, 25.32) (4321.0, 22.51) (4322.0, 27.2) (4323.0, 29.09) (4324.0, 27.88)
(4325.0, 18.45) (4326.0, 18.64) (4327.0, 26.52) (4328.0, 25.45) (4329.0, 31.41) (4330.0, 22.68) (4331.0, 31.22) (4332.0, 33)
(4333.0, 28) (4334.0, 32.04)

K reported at 0.04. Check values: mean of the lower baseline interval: 22.2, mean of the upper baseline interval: 23.6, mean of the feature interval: 21.9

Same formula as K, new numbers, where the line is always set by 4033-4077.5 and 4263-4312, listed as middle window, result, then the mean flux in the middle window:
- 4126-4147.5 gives 0.013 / 21.8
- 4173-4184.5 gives 0.108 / 19.8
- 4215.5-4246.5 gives -0.074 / 23.1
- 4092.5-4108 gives 0.073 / 20.8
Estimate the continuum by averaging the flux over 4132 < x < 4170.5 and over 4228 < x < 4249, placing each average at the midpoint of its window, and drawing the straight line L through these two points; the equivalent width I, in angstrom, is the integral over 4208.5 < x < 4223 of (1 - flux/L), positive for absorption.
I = -1.0 angstrom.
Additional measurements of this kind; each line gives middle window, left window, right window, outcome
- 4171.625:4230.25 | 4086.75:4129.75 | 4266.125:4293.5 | 3.6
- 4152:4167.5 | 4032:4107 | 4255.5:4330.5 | 0.2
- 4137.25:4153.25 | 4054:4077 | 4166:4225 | 1.5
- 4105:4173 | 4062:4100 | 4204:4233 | 3.3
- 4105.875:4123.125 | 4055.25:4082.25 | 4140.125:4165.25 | -0.8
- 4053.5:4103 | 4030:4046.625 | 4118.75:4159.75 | -1.9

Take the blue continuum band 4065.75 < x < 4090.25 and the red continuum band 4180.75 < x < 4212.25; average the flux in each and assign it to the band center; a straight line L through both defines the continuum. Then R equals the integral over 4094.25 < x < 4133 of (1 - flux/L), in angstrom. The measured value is 2.33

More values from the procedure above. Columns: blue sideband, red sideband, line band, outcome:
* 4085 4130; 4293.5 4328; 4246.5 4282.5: -3.9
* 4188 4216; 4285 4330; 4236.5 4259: -2.0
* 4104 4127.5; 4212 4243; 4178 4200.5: 1.5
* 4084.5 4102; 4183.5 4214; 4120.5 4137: 0.0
